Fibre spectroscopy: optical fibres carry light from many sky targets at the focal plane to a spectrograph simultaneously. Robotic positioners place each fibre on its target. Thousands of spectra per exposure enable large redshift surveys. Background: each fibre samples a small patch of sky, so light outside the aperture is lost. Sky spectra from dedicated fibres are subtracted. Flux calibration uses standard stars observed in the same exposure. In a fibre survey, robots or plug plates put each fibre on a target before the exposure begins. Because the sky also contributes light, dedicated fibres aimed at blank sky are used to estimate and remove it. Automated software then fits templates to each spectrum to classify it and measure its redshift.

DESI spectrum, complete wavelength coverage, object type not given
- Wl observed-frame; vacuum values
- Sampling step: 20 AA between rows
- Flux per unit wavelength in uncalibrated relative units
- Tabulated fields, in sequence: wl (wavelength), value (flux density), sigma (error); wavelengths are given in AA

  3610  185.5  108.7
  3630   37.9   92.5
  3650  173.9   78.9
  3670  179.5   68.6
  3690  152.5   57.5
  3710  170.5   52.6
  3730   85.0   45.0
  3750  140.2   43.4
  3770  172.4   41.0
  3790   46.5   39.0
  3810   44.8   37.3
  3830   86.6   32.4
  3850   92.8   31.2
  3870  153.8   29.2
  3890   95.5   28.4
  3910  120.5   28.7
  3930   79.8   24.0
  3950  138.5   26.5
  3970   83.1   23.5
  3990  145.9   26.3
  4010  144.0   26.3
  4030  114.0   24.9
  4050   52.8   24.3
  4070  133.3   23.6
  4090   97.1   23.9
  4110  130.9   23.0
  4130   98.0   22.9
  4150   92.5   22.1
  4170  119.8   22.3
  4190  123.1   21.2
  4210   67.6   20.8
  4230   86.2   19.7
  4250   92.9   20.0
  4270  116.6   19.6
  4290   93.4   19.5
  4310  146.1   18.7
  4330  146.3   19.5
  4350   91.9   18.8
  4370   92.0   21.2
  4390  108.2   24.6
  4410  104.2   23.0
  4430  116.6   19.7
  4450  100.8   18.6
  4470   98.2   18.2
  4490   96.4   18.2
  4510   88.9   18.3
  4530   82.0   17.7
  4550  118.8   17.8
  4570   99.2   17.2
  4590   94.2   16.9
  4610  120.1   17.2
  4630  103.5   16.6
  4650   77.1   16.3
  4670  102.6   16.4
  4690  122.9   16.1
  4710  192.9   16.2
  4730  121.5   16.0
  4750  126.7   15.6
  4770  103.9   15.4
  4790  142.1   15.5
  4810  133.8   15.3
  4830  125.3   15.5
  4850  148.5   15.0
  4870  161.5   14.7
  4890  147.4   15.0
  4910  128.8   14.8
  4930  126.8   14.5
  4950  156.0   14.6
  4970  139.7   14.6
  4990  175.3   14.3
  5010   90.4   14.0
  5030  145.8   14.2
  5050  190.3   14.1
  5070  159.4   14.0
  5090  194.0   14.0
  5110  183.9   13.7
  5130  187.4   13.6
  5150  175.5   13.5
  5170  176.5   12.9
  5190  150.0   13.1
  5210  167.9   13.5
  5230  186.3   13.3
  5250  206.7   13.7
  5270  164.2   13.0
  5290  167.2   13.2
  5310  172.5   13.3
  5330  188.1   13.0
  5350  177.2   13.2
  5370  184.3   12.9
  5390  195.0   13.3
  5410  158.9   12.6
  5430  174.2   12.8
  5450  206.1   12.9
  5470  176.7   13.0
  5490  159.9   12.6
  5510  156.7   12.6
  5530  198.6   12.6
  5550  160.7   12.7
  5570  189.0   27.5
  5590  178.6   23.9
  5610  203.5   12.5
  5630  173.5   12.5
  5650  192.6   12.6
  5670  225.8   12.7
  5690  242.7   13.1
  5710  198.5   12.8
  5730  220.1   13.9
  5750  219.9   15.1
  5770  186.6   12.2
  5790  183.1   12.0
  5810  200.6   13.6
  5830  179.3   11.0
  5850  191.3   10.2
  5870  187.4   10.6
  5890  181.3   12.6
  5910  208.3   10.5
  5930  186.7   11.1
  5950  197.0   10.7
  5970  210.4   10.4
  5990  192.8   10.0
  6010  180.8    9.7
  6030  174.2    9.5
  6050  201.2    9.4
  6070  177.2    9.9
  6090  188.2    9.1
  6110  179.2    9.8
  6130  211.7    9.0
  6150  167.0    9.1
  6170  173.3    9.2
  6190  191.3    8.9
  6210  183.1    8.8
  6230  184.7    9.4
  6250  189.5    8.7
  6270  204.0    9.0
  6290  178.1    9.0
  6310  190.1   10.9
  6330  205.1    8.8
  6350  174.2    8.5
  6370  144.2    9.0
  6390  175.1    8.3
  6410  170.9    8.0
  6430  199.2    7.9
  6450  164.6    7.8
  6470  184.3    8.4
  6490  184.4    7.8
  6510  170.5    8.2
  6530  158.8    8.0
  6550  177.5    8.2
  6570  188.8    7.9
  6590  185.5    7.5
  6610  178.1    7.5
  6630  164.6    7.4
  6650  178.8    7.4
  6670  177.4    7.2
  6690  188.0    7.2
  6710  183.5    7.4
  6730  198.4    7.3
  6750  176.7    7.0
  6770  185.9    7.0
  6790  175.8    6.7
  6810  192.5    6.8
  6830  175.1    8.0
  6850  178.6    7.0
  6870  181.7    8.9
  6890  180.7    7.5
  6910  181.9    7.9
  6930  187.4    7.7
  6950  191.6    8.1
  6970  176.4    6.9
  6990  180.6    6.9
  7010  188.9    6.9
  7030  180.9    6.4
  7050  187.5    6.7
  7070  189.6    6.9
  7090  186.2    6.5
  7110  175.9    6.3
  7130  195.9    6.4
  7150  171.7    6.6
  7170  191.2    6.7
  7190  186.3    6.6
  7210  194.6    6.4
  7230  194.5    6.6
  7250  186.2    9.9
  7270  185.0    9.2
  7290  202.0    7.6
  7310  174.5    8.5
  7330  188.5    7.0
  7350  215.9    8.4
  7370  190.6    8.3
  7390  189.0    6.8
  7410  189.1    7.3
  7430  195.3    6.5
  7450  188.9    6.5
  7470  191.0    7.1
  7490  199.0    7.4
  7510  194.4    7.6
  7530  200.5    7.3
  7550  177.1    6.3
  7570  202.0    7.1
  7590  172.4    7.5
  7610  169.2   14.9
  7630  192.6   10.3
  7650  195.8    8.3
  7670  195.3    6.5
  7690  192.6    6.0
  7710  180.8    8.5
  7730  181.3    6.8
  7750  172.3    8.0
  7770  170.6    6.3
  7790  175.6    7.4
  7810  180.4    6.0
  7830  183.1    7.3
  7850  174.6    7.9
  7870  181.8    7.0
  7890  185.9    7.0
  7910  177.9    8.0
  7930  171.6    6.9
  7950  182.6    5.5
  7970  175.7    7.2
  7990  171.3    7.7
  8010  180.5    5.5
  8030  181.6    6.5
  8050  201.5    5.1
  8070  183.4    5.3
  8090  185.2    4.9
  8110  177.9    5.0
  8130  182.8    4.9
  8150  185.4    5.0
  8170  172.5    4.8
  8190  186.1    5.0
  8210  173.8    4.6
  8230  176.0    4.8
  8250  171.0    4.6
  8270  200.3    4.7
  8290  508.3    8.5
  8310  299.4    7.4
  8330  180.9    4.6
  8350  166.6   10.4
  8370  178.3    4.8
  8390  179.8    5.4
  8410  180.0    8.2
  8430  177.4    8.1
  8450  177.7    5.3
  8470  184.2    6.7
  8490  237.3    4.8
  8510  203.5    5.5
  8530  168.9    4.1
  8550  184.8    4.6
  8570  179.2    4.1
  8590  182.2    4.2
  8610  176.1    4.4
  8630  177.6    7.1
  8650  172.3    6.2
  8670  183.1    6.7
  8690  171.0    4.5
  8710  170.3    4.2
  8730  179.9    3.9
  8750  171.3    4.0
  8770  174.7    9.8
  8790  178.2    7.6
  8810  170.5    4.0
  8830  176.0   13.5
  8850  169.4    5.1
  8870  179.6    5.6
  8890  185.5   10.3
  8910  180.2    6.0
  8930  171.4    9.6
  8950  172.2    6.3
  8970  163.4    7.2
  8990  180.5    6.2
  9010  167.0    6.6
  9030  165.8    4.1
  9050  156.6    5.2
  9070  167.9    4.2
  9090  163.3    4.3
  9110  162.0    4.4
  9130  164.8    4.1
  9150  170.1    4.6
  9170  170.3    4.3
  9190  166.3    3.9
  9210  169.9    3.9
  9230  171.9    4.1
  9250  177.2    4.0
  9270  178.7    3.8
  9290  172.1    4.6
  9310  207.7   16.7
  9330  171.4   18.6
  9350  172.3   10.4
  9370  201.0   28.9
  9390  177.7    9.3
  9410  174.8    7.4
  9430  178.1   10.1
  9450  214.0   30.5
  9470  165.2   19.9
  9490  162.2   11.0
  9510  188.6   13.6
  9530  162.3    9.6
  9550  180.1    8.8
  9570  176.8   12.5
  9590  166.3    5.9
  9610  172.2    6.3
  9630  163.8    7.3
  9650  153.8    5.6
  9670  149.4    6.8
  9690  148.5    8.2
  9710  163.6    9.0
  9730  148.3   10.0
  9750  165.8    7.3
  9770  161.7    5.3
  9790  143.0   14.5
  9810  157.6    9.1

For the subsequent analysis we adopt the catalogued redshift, 0.26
